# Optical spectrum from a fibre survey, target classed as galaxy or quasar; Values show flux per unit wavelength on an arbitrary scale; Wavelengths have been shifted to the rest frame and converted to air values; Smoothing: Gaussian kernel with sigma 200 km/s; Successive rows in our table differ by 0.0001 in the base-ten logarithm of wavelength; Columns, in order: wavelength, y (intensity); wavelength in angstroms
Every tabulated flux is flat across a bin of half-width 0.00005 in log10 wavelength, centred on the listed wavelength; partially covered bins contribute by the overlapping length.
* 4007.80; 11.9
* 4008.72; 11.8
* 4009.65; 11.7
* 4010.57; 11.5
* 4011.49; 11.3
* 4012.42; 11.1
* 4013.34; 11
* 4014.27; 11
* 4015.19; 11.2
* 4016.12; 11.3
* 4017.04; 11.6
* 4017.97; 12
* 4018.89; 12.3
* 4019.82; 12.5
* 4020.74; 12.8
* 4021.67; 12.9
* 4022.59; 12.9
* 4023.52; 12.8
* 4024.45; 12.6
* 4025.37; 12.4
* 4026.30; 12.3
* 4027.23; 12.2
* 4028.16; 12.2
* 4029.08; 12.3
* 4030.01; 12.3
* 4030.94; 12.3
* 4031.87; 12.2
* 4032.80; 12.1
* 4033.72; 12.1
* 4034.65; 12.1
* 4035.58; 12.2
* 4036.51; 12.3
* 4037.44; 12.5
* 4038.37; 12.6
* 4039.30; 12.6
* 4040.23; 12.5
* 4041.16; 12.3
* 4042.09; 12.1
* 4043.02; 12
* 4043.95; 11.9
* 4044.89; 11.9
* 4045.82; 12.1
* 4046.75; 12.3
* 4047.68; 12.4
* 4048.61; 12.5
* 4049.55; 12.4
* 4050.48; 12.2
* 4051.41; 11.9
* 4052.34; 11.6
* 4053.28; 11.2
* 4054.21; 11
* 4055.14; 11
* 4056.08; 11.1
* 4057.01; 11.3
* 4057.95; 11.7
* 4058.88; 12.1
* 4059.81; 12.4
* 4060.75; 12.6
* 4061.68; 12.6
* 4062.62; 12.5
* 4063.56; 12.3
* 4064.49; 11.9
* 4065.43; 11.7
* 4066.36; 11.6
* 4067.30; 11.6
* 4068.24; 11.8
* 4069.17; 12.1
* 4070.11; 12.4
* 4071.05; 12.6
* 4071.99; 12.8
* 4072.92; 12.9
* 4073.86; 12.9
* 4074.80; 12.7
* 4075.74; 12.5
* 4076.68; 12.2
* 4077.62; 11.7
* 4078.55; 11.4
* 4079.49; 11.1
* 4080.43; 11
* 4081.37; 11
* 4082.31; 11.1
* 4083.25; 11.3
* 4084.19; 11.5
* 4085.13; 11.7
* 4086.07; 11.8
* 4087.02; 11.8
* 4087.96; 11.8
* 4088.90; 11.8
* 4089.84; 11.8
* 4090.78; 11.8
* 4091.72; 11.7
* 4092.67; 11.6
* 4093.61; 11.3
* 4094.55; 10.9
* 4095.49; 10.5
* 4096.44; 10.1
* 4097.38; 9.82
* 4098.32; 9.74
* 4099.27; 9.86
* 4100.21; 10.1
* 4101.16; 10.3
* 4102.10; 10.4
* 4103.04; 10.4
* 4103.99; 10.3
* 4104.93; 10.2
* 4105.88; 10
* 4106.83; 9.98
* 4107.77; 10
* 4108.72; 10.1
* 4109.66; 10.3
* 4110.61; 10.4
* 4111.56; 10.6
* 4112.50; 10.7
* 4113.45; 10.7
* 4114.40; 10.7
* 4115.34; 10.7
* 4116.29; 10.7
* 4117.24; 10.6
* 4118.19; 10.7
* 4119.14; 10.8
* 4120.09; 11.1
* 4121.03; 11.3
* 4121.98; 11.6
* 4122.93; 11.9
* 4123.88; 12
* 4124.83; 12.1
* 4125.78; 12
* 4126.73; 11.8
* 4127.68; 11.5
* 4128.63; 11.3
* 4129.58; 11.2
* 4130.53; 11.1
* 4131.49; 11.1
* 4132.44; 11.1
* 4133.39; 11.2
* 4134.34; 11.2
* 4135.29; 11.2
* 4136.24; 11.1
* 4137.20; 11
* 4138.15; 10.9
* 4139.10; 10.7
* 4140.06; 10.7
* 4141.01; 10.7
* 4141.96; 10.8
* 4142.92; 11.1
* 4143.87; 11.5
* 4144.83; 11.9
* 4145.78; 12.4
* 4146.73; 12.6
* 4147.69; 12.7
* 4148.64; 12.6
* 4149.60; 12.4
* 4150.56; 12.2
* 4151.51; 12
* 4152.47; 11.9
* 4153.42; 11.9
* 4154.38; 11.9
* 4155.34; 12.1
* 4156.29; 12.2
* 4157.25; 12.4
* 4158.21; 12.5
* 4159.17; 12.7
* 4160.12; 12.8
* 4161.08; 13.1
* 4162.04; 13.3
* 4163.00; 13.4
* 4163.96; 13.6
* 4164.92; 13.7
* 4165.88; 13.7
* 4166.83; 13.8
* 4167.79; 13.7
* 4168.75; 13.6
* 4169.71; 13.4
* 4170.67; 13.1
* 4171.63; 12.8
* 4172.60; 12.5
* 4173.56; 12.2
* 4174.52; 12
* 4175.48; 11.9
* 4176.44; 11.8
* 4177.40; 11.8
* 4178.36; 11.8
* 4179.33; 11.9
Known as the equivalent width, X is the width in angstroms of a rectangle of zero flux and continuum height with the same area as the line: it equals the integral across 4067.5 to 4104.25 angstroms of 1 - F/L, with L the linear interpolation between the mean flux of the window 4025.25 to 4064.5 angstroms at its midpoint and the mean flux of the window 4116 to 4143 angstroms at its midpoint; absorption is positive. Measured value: 0.8 angstroms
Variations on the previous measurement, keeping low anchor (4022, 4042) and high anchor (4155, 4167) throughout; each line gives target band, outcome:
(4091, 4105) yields 2.42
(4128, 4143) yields 2.17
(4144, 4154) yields 0.56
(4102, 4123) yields 3.59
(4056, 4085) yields 1.41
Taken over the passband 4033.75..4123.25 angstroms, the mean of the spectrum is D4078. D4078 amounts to 11.5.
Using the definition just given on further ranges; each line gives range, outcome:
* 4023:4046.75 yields 12.3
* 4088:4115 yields 10.6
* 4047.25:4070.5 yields 11.9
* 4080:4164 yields 11.3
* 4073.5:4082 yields 11.8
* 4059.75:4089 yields 12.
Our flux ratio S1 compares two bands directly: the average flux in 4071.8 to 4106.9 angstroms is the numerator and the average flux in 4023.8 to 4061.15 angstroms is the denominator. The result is 0.93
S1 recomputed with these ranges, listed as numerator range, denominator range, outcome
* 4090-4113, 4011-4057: 0.87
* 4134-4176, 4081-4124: 1.13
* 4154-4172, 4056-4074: 1.07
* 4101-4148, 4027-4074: 0.91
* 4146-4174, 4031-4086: 1.06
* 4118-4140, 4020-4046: 0.92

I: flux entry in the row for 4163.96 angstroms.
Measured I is 13.6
